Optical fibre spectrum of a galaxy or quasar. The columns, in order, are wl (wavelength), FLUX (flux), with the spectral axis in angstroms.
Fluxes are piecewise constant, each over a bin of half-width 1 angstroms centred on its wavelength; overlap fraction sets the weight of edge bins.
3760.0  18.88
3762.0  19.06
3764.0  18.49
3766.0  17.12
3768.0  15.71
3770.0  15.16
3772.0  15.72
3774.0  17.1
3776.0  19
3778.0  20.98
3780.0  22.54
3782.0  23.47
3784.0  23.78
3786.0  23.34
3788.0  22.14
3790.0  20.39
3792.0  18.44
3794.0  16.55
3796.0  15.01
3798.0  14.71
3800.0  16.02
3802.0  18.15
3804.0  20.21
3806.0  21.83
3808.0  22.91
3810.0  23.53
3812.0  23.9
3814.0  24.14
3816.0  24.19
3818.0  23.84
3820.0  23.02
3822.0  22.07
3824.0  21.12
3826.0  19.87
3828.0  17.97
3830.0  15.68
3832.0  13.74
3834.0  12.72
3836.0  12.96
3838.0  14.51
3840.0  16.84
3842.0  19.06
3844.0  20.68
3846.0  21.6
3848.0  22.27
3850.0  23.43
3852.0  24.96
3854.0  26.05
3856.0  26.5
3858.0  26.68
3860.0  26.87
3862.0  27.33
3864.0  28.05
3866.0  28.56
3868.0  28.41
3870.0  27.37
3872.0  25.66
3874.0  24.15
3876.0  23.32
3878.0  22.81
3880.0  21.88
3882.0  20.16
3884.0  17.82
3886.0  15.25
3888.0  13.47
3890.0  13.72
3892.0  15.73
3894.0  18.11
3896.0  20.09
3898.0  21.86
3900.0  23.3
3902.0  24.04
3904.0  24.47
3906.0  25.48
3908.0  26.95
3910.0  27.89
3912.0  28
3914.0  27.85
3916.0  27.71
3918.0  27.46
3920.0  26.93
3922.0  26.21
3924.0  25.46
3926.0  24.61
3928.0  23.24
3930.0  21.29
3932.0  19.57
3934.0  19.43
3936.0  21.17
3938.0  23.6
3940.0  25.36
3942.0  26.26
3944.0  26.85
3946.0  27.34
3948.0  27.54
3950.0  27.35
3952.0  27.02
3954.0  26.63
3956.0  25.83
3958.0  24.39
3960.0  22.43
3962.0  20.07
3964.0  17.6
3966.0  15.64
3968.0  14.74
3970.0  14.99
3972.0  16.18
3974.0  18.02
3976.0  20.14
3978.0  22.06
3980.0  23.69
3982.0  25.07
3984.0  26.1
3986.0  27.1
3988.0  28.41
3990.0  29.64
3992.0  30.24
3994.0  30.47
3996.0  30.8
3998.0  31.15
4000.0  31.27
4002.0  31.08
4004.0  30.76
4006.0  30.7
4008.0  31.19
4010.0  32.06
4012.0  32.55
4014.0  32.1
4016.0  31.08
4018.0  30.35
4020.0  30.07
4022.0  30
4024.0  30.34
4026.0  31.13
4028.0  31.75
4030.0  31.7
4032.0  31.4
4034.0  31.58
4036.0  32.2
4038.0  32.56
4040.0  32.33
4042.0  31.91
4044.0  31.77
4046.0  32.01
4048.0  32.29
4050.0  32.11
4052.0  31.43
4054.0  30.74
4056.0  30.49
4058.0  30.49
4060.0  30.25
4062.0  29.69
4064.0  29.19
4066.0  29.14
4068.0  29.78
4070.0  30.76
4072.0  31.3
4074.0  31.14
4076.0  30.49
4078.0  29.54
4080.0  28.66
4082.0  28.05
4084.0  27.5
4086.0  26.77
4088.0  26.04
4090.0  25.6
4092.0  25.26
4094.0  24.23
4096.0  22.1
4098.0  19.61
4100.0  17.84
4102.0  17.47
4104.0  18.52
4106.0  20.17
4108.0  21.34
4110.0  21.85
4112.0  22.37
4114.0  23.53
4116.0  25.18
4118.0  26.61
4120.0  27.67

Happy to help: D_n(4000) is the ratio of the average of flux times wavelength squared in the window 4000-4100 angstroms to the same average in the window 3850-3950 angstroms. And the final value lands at 1.3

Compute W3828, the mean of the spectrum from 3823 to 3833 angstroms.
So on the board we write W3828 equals 17.7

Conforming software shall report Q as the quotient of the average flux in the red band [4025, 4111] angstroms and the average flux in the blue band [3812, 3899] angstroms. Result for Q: 1.3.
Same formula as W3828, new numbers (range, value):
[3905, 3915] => 27.2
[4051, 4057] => 30.9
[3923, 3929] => 24.4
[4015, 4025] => 30.4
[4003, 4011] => 31.2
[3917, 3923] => 26.9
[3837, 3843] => 16.8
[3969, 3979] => 18.3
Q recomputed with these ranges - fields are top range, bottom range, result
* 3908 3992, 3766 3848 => 1.24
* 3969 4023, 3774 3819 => 1.33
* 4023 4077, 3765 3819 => 1.56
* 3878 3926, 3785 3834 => 1.13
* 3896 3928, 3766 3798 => 1.34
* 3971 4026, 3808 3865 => 1.31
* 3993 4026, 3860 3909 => 1.38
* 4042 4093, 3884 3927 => 1.29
